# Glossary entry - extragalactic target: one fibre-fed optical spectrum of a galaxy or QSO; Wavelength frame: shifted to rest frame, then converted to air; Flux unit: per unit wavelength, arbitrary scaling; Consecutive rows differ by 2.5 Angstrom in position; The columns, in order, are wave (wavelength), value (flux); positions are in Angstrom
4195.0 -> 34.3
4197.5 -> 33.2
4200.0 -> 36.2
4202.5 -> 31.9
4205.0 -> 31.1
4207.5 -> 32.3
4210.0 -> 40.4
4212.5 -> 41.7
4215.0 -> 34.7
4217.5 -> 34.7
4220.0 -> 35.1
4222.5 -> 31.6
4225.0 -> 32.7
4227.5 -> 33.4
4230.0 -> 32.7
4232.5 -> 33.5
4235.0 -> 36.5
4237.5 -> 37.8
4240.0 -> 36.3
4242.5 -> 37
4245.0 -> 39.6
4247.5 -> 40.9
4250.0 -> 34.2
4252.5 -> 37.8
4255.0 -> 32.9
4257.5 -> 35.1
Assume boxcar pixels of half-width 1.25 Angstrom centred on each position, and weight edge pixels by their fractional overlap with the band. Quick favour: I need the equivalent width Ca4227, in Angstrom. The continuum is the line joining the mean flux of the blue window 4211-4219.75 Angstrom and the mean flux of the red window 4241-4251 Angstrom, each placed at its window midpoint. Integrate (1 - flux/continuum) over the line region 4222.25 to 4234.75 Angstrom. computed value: 1.40 Angstrom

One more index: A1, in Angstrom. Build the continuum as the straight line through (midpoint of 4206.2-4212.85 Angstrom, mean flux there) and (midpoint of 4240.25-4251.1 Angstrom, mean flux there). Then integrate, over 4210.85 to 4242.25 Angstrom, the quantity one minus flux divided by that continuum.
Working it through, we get 2.1 Angstrom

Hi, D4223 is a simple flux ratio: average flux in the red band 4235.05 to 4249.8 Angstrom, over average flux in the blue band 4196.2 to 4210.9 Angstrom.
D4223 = 1.11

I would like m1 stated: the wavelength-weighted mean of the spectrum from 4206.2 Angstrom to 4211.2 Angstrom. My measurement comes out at 36.3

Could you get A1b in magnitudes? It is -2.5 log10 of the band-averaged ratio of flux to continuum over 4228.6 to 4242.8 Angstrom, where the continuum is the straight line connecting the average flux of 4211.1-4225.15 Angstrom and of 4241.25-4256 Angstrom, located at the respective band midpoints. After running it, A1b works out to 0.03 mag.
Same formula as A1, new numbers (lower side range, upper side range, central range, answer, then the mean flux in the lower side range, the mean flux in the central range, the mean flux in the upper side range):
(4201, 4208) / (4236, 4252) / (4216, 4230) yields 0.4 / 31.9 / 33.5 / 37.6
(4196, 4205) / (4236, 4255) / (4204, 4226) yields -0.2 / 33.4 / 35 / 37.3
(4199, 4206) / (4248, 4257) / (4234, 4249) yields -1.3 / 33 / 38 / 35.5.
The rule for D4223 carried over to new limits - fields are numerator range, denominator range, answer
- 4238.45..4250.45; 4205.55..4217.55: 1.03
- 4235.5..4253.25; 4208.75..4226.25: 1.05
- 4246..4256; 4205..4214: 0.99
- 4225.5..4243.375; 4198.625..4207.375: 1.07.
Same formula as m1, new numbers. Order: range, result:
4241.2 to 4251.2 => 37.9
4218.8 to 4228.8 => 33.2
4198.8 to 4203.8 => 34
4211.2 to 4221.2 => 36.6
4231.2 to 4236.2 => 35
